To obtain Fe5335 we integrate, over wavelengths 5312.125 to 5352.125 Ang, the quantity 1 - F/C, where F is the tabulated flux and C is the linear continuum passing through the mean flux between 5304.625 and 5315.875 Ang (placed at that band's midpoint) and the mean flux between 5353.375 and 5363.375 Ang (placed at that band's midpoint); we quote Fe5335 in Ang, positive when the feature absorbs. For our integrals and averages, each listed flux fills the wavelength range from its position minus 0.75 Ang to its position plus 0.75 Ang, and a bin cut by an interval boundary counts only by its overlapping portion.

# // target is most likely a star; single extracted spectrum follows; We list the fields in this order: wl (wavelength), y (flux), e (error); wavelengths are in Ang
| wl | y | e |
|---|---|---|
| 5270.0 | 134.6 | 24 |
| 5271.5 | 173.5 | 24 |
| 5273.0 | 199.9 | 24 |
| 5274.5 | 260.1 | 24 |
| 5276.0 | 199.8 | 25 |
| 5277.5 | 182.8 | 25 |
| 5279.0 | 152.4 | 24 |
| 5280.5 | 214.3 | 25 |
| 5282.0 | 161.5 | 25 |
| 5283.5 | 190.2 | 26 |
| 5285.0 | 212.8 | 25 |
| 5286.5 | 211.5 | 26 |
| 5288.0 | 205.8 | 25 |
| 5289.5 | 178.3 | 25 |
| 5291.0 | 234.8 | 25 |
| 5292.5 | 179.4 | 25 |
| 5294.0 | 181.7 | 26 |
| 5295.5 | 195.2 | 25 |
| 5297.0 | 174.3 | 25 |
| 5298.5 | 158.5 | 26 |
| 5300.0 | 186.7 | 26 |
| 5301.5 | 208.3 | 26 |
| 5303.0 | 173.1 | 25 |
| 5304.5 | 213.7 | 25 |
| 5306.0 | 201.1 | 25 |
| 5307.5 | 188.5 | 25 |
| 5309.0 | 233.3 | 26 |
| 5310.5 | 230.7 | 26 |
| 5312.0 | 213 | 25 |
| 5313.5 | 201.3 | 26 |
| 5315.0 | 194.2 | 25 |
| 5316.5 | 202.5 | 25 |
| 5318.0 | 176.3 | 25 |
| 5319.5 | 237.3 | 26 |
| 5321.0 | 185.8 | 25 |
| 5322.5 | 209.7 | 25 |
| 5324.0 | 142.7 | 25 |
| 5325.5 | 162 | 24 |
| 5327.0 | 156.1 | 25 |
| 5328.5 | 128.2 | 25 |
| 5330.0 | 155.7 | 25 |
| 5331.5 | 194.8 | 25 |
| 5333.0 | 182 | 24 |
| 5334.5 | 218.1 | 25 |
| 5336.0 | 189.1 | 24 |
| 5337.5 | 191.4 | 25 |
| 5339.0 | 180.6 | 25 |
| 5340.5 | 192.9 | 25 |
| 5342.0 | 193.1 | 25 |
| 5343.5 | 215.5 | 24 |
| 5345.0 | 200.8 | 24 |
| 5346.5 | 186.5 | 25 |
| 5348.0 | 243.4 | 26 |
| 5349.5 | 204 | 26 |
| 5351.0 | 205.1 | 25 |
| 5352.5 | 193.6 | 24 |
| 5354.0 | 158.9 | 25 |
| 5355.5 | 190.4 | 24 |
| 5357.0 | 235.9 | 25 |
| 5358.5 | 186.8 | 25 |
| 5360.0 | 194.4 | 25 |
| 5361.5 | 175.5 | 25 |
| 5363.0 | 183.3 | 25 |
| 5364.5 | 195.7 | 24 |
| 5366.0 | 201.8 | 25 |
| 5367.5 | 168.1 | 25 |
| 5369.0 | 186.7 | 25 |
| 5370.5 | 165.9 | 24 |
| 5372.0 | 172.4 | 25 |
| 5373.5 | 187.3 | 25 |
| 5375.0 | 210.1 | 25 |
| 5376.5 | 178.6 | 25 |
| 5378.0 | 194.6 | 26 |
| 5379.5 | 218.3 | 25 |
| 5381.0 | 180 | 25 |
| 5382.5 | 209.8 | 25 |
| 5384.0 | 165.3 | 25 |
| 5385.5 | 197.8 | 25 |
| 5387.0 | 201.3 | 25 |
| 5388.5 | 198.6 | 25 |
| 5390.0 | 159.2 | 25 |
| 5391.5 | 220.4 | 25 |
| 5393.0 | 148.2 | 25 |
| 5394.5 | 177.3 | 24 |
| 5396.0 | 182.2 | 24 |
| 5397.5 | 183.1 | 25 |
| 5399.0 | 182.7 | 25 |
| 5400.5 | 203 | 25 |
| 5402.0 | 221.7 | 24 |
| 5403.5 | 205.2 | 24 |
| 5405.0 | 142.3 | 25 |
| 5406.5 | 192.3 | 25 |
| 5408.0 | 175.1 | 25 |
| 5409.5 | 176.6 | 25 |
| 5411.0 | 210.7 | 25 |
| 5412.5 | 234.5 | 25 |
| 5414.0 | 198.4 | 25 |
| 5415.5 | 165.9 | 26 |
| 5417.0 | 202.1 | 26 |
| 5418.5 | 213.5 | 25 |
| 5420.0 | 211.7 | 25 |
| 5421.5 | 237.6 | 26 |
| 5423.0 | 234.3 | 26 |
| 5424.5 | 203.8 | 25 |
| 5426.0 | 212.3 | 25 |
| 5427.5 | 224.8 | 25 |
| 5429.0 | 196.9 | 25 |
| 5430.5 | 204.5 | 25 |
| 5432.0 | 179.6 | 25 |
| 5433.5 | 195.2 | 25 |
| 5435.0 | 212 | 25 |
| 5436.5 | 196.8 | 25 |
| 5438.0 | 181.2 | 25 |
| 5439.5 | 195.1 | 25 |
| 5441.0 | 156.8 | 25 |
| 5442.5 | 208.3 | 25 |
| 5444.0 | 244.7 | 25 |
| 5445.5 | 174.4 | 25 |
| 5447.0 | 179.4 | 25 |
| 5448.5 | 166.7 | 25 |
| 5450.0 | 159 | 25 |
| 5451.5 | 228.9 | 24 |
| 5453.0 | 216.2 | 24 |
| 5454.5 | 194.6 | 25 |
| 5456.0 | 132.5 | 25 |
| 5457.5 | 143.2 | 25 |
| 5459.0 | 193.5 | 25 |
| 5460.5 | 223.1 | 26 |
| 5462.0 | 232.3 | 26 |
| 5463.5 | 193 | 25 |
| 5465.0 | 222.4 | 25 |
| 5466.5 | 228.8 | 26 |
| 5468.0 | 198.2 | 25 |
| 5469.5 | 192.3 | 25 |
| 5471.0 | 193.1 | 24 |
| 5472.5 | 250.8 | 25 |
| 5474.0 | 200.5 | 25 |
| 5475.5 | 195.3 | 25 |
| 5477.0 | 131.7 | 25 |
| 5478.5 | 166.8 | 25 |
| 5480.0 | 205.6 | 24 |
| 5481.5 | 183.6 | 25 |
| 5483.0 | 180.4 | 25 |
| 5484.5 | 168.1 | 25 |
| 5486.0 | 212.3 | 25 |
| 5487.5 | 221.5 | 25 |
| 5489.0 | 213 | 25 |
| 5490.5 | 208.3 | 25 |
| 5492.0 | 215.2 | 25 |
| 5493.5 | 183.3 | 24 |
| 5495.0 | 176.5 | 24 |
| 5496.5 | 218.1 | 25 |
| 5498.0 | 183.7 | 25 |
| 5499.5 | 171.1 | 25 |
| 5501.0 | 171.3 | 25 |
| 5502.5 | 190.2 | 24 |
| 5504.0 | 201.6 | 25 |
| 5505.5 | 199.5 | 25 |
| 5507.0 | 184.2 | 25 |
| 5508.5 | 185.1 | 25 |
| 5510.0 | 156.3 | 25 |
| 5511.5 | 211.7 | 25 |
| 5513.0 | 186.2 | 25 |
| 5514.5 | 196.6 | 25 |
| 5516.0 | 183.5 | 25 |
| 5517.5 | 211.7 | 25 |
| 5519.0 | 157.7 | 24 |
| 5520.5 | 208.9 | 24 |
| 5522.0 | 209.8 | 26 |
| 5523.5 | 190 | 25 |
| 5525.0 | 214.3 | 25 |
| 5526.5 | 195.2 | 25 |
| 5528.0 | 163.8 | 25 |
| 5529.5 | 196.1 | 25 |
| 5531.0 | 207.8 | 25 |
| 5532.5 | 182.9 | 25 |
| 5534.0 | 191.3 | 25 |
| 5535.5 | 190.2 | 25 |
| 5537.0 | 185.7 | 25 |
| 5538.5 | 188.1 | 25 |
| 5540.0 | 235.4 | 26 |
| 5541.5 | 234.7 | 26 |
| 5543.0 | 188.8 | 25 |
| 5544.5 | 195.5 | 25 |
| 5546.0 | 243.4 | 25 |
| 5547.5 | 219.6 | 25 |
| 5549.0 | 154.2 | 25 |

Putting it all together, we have 1.9 Ang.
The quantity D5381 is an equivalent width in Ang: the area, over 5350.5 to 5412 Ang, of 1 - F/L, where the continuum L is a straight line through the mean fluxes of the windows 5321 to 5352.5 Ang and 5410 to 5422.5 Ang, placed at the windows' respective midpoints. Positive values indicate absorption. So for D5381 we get 3.3 Ang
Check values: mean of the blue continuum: 188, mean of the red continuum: 209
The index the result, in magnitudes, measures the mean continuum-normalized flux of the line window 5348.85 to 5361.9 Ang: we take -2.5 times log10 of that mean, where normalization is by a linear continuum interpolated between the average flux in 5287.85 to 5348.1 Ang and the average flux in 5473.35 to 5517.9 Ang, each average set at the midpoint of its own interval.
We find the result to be -0.015 mag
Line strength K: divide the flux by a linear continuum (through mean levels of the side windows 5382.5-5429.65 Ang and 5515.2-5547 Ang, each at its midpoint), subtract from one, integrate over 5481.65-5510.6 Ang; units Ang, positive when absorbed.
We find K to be 1.0 Ang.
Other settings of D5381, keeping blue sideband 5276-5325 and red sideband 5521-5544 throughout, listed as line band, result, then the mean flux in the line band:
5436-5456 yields 0.69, 190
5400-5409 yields 0.33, 189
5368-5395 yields 1.20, 187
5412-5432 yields -1.30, 209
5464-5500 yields 0.13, 197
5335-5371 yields 0.33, 194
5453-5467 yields 0.05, 196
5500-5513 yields 0.71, 187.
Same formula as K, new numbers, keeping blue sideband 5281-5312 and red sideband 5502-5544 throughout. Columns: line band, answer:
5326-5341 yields 1.36 Ang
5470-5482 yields 0.24 Ang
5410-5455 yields -1.35 Ang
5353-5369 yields 0.57 Ang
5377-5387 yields 0.07 Ang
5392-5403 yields 0.50 Ang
